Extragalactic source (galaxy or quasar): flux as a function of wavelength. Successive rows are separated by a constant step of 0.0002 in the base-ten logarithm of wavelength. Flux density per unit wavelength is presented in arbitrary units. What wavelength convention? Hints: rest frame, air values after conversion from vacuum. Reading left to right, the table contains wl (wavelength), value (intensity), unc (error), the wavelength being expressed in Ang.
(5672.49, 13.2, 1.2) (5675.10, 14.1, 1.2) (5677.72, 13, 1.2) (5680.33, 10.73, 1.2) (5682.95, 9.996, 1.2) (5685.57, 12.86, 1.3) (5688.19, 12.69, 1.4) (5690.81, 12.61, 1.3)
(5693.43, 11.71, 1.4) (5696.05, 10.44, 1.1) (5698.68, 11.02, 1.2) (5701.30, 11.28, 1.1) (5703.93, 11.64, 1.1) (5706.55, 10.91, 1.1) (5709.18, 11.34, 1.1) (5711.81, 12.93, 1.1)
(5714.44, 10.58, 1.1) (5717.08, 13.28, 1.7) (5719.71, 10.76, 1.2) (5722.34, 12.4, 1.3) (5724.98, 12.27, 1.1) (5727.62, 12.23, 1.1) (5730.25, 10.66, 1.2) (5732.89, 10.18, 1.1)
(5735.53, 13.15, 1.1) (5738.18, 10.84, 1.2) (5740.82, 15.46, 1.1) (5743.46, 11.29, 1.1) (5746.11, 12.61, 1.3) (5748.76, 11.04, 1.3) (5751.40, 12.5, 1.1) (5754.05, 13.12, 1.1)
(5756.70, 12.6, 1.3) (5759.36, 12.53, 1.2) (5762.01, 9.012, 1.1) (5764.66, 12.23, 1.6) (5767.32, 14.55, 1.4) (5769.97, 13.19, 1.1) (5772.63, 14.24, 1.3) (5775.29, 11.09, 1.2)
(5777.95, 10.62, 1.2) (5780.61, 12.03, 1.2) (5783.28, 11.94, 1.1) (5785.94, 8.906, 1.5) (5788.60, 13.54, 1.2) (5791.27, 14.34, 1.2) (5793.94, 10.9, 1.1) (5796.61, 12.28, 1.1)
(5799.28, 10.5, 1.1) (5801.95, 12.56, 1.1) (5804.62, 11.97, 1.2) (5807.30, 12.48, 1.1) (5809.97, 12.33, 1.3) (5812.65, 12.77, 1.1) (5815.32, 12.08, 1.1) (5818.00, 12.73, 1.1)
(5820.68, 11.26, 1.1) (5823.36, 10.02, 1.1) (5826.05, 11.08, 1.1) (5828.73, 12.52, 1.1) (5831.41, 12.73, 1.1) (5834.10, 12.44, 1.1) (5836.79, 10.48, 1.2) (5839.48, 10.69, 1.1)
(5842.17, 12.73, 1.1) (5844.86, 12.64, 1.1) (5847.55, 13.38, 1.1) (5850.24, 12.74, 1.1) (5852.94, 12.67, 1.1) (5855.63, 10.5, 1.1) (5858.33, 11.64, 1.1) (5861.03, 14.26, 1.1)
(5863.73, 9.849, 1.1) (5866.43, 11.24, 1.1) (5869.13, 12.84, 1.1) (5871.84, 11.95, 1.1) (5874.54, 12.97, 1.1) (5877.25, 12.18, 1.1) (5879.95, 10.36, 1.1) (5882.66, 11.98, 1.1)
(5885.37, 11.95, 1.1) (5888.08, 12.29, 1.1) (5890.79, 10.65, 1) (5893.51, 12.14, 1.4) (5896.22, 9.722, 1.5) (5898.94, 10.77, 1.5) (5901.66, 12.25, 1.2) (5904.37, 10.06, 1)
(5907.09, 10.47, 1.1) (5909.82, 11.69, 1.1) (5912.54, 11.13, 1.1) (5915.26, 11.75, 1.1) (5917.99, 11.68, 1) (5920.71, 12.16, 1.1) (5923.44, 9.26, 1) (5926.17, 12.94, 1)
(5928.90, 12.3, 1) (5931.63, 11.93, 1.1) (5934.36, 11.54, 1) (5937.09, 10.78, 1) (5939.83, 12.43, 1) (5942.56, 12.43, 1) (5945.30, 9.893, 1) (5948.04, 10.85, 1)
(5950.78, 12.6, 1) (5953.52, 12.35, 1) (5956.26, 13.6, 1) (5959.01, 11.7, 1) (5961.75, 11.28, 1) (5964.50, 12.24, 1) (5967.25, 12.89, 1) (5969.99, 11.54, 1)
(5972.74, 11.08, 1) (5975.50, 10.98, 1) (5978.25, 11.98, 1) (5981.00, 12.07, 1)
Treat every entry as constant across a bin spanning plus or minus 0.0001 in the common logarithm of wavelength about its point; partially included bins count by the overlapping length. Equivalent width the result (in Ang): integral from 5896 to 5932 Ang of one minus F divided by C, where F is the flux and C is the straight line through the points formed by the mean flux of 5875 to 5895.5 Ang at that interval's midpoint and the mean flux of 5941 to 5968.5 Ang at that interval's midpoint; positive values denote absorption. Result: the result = 1.4 Ang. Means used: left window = 11.6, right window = 12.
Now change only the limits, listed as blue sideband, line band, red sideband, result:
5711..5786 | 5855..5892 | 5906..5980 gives 0.1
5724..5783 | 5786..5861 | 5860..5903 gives -1.0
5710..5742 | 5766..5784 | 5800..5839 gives -0.9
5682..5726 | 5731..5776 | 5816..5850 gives -2.1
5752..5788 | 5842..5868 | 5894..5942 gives -1.1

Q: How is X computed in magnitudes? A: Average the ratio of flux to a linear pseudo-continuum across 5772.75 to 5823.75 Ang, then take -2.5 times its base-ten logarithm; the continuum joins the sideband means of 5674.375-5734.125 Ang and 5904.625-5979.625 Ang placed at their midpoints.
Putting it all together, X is -0.02 mag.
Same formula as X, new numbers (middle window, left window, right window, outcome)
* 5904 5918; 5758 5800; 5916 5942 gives 0.06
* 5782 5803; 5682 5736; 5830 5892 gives 0.00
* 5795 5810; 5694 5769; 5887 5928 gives -0.03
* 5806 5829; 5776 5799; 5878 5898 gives -0.03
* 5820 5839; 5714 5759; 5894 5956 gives 0.03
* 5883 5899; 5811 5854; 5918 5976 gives 0.05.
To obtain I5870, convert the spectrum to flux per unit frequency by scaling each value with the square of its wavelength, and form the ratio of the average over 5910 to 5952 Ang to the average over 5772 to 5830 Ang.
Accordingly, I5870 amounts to 1.02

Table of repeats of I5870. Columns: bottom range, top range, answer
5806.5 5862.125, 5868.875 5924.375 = 0.97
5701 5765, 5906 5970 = 1.06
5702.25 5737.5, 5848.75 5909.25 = 1.05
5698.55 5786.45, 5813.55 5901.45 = 1.03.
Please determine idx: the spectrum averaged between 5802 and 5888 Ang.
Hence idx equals 12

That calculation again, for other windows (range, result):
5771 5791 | 11.9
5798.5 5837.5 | 11.9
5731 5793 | 12.2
